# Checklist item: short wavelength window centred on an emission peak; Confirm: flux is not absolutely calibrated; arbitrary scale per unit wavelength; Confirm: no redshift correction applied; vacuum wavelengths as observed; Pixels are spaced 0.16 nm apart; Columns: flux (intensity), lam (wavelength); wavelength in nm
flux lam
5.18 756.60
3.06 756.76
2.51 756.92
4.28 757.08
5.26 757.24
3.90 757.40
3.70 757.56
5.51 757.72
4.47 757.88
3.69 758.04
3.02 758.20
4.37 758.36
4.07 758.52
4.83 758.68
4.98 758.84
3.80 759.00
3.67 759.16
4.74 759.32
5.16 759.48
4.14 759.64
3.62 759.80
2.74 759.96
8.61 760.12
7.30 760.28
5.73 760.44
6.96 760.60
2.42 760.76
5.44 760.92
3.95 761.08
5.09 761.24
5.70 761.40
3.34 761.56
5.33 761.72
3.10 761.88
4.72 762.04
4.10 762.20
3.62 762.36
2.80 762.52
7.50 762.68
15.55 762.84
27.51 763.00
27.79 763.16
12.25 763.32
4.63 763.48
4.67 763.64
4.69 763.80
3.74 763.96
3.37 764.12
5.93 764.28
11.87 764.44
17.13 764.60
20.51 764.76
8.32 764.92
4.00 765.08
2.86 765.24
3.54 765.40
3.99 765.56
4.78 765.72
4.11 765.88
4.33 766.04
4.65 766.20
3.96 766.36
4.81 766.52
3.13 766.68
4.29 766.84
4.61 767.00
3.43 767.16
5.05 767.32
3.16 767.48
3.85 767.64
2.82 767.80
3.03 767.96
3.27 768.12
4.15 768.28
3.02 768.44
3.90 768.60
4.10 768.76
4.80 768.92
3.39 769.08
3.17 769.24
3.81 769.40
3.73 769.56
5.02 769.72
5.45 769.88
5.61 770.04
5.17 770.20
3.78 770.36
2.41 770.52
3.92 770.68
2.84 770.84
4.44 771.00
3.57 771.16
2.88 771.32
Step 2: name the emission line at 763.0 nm [S II] 6716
